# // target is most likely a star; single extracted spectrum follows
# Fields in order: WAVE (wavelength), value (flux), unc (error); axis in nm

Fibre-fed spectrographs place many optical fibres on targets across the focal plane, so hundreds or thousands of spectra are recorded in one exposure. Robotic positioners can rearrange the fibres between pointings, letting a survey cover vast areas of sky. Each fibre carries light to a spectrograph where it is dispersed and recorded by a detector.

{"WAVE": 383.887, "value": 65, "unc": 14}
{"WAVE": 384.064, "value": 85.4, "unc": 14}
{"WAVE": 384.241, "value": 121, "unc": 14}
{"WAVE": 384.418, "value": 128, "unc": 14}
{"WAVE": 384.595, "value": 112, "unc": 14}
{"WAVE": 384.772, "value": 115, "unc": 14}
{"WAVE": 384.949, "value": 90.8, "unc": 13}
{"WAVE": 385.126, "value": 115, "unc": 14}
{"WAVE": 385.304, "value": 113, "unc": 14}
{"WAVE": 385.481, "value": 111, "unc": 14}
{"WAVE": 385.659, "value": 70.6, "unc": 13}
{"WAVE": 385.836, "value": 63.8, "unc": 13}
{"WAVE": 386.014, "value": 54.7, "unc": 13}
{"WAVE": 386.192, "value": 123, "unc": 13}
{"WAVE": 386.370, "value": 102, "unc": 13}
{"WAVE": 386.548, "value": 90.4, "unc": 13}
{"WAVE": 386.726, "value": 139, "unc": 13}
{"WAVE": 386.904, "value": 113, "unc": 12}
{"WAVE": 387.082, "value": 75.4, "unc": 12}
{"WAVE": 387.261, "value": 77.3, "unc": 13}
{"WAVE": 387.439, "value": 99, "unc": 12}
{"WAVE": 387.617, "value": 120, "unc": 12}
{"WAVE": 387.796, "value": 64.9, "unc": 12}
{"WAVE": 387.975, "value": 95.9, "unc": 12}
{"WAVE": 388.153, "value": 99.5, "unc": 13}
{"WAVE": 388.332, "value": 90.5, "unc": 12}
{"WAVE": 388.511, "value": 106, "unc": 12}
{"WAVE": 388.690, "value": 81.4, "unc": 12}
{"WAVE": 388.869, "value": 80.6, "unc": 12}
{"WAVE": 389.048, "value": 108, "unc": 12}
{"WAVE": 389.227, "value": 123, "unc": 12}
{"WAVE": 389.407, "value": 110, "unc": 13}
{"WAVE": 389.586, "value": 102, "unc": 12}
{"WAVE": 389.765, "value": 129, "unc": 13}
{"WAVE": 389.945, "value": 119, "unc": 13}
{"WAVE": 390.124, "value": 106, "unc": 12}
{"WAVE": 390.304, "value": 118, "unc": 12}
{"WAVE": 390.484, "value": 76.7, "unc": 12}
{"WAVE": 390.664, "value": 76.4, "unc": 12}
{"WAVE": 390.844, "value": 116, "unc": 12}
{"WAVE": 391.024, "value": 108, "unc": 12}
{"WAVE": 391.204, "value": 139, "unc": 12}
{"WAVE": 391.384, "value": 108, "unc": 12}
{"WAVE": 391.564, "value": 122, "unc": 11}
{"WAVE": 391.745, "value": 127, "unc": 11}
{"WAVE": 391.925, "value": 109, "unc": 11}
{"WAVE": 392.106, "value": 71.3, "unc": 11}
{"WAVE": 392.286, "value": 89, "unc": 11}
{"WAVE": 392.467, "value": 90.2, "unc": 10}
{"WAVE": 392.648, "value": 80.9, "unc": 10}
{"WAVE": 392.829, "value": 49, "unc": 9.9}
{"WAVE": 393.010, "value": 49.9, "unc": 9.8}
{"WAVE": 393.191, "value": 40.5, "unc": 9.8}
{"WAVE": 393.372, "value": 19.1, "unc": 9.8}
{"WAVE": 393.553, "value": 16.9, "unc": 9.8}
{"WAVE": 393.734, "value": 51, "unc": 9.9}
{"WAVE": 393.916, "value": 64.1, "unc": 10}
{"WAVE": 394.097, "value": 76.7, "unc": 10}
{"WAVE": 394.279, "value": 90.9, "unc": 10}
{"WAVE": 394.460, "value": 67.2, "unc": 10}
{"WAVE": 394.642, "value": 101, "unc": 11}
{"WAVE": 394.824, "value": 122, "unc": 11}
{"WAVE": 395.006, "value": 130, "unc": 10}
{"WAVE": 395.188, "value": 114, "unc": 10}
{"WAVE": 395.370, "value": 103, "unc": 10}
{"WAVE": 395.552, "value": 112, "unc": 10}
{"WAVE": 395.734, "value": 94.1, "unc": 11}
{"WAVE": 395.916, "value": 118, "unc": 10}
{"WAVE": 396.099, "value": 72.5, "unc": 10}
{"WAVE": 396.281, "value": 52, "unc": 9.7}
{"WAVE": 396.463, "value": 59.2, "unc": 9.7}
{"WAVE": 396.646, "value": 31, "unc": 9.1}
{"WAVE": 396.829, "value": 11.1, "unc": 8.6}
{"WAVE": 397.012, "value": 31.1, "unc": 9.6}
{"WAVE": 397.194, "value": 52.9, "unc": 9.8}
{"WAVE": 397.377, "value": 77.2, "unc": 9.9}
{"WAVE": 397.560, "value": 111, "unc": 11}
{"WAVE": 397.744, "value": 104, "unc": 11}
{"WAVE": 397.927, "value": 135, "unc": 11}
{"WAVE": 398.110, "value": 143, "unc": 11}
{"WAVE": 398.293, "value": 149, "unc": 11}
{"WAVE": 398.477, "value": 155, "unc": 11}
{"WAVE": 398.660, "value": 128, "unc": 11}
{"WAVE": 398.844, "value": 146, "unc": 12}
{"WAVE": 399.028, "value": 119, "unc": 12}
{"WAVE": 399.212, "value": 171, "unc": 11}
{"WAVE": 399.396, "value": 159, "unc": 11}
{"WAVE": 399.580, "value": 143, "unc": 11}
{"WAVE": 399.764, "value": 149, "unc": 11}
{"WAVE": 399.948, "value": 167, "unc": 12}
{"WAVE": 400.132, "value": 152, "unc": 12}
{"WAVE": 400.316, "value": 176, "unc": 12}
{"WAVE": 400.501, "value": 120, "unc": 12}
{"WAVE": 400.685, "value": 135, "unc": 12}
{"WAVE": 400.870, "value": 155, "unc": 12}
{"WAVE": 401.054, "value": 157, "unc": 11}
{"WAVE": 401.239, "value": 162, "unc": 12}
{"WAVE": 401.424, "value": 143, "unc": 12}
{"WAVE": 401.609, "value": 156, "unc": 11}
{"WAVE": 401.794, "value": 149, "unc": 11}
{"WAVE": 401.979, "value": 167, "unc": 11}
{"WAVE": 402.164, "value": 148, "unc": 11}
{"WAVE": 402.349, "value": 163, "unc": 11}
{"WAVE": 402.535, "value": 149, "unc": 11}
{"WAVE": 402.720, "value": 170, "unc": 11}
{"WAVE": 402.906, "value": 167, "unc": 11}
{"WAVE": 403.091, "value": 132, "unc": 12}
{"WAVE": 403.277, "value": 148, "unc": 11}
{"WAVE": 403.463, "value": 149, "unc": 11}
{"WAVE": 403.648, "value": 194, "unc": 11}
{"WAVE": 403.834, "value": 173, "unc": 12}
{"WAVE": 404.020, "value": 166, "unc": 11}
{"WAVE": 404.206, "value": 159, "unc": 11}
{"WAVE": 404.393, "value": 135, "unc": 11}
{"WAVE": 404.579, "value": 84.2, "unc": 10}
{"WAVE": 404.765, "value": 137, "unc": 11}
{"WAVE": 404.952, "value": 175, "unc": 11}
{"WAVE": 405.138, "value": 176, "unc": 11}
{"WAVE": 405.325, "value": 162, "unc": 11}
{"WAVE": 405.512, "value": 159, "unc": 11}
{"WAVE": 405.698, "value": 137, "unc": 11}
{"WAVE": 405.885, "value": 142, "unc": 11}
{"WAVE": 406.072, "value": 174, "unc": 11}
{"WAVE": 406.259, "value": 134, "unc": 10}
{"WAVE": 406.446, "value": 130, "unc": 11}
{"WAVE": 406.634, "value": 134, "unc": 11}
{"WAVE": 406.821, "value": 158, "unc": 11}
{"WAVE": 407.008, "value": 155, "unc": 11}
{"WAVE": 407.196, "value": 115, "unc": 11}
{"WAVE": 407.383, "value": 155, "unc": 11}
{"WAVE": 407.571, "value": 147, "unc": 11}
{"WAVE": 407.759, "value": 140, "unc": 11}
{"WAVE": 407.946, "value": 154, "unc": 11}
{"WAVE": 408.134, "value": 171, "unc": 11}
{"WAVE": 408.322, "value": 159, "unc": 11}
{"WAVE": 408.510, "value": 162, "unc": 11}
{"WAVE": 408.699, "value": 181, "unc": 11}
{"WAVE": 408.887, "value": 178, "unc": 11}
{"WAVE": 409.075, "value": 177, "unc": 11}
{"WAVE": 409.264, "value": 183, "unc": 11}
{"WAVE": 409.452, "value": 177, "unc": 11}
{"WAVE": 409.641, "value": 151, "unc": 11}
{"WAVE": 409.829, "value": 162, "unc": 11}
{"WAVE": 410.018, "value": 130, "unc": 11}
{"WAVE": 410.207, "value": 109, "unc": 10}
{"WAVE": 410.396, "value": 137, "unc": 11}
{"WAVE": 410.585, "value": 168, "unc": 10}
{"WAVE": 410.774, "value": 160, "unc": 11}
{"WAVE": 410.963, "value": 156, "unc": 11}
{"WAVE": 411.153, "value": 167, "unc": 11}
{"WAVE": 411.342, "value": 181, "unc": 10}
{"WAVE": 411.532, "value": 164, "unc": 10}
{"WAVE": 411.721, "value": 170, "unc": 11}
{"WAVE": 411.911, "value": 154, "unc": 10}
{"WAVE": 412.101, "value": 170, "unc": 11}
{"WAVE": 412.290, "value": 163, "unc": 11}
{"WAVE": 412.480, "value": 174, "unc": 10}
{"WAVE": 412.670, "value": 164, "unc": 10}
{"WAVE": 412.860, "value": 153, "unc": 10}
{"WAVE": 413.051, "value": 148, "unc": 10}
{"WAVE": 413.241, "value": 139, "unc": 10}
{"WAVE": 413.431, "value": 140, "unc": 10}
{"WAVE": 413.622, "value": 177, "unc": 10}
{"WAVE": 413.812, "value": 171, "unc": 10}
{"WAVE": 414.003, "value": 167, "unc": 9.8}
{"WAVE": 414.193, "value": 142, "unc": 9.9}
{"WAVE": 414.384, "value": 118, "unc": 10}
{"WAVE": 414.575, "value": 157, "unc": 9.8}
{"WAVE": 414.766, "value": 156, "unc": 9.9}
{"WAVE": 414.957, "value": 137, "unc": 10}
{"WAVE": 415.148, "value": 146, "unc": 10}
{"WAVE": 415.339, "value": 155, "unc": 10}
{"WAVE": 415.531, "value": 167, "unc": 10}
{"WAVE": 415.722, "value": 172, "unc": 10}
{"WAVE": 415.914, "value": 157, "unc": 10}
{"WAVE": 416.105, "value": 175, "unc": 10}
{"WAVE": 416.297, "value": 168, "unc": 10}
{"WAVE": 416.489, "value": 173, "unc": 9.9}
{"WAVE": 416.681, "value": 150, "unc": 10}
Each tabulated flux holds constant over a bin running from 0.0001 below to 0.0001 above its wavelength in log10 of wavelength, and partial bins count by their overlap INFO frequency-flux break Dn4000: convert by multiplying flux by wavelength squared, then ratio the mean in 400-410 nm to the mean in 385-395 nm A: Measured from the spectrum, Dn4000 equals 1.8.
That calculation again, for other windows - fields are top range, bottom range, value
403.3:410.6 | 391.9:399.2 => 1.87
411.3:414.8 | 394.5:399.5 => 1.65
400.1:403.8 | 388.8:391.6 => 1.51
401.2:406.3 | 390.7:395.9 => 1.84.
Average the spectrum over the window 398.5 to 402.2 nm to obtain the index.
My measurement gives 150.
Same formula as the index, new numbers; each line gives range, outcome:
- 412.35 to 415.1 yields 153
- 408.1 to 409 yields 170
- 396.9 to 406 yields 143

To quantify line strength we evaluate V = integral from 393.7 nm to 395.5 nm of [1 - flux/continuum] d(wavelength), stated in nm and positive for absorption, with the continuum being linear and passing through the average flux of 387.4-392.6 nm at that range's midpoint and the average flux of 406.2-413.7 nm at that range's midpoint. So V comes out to 0.338 nm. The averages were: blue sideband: 103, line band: 93.7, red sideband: 156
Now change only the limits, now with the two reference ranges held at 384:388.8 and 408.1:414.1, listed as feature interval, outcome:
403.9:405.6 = -0.065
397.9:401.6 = -0.454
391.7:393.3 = 0.523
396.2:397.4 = 0.787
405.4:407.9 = 0.083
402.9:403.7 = -0.078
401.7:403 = -0.187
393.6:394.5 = 0.385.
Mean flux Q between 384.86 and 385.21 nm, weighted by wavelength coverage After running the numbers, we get 103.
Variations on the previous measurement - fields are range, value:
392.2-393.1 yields 71.7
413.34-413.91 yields 163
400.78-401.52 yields 154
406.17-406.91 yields 139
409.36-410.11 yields 155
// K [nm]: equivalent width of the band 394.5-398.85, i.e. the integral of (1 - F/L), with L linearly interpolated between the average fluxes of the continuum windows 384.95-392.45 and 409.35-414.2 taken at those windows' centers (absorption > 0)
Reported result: 0.86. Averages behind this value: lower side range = 101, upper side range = 158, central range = 96.7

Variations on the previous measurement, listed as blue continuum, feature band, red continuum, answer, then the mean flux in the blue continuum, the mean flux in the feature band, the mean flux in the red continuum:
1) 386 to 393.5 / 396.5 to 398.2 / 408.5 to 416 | 0.59 nm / 95.2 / 76.8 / 158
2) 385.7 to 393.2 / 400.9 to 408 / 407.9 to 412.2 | -0.38 nm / 96.7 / 151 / 162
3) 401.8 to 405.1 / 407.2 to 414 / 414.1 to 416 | -0.33 nm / 154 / 159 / 151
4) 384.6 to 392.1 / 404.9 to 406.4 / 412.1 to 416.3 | -0.19 nm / 102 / 156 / 157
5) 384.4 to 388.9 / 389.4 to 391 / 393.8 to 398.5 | -0.19 nm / 97.1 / 106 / 90.3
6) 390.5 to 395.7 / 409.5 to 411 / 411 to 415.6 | 0.00 nm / 87.2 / 147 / 157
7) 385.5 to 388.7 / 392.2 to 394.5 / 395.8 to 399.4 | 0.87 nm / 93.3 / 60.2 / 99.9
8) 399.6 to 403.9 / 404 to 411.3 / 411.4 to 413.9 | 0.26 nm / 155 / 153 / 161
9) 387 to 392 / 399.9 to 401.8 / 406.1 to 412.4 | -0.26 nm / 103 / 152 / 156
